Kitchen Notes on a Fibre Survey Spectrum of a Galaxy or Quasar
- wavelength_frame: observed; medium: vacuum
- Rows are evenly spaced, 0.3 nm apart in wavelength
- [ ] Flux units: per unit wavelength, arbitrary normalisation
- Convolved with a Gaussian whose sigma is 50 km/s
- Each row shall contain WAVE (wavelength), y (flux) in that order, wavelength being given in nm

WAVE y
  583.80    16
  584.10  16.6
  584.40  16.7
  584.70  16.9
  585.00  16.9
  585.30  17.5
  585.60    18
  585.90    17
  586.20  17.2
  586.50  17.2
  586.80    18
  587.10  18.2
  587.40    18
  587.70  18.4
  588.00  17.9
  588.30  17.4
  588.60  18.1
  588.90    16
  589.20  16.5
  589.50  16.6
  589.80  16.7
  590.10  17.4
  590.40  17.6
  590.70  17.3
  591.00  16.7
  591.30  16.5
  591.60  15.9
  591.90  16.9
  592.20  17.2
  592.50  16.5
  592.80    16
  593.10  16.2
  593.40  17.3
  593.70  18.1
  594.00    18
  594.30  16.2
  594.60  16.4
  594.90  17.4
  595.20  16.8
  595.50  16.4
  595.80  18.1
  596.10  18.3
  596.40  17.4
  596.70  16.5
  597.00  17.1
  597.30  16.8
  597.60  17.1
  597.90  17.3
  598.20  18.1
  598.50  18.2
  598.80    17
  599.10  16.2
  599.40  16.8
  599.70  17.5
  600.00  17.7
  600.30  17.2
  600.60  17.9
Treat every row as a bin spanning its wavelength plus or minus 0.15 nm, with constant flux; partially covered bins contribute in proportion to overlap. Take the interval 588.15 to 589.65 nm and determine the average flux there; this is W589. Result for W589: 16.9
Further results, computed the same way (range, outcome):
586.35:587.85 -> 18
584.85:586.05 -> 17.3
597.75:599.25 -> 17.4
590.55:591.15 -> 17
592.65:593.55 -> 16.5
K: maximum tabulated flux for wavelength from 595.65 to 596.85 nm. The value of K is 18.3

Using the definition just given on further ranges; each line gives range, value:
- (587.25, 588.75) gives 18.4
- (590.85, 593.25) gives 17.2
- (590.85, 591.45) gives 16.7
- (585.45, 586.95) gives 18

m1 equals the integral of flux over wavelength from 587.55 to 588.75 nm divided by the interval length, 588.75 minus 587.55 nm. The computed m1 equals 18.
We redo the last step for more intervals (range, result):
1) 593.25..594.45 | 17.4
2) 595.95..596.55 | 17.8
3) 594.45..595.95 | 17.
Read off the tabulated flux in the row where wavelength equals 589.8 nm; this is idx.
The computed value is 16.7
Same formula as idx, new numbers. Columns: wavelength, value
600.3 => 17.2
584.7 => 16.9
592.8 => 16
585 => 16.9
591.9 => 16.9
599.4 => 16.8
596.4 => 17.4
